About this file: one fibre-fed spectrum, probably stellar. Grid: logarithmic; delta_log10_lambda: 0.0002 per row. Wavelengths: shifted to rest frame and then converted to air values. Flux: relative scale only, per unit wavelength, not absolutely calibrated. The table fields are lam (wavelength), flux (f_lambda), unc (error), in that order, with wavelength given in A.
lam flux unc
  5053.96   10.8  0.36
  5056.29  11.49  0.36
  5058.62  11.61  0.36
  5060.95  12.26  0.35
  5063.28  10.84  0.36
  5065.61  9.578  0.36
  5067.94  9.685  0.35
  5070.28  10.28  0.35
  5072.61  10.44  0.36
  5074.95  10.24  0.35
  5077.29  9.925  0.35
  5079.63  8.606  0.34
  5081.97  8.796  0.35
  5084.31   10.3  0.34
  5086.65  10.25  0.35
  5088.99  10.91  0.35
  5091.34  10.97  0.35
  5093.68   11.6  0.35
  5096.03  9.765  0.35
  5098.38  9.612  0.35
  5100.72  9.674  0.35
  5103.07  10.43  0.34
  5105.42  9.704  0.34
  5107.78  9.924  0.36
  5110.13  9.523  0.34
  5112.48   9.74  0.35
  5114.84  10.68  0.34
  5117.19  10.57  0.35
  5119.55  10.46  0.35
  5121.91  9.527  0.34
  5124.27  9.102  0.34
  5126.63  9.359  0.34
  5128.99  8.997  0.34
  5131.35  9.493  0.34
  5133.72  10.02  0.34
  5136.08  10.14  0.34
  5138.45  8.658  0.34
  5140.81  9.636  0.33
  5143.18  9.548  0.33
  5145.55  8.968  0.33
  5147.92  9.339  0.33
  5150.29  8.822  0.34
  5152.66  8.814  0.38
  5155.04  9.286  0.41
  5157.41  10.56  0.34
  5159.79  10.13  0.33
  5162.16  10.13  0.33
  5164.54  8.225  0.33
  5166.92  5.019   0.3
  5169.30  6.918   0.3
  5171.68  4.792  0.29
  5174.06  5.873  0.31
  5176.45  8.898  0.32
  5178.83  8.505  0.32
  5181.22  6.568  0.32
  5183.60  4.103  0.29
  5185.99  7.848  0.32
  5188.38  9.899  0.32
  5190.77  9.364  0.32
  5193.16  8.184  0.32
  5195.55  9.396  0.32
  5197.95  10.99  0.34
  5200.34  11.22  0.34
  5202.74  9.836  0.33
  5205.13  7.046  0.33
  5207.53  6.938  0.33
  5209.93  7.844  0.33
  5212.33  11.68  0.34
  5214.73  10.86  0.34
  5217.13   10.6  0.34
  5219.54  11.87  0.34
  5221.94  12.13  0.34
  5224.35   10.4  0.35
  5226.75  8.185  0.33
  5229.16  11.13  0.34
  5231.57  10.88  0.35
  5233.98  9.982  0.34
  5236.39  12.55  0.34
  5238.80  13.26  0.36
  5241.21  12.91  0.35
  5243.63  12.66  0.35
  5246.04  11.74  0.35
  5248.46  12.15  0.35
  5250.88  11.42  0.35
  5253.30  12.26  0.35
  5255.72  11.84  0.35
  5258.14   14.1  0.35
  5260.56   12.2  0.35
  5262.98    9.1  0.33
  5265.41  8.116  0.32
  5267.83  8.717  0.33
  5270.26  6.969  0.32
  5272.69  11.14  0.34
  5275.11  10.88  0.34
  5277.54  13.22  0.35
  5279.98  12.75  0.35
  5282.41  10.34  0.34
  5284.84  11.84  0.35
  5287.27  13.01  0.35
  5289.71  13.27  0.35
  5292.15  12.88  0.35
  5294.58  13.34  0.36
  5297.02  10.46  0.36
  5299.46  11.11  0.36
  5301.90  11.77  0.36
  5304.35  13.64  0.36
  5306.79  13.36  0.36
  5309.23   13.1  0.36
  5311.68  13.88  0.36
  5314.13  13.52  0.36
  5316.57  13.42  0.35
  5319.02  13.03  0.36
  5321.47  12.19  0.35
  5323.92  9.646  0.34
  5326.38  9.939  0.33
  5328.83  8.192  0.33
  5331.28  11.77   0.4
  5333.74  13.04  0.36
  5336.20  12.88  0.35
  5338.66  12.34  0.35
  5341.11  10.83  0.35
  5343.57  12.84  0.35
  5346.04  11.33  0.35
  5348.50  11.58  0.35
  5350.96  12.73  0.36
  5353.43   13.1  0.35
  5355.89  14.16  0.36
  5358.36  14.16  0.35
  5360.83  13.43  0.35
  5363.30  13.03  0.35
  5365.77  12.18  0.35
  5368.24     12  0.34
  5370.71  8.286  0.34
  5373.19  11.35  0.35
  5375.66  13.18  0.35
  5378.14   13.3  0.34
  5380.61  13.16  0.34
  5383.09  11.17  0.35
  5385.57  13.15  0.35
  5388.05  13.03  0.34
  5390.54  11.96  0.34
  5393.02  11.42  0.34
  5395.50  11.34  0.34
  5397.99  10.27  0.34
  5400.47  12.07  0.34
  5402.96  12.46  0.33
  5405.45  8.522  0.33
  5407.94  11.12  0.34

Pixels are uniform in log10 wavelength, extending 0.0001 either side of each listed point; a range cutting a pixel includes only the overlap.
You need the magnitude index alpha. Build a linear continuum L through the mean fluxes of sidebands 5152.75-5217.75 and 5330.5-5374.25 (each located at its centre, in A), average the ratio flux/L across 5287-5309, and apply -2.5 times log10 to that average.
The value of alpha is -0.14 mag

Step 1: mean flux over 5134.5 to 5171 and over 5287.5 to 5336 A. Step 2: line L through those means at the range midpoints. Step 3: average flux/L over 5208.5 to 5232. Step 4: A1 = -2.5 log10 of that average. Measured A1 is -0.02 mag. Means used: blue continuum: 8.9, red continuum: 12.2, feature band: 10.5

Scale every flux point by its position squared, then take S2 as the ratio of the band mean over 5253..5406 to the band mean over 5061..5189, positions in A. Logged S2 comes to 1.39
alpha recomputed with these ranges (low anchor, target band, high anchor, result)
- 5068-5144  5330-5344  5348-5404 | -0.03 mag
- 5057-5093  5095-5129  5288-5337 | 0.09 mag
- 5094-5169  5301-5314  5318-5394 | -0.15 mag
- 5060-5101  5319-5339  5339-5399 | 0.06 mag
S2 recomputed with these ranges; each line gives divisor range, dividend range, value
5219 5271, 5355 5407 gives 1.14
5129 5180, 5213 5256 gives 1.37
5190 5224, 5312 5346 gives 1.26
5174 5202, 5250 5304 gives 1.39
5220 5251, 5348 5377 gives 1.14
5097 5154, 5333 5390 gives 1.42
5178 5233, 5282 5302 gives 1.33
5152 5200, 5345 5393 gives 1.62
